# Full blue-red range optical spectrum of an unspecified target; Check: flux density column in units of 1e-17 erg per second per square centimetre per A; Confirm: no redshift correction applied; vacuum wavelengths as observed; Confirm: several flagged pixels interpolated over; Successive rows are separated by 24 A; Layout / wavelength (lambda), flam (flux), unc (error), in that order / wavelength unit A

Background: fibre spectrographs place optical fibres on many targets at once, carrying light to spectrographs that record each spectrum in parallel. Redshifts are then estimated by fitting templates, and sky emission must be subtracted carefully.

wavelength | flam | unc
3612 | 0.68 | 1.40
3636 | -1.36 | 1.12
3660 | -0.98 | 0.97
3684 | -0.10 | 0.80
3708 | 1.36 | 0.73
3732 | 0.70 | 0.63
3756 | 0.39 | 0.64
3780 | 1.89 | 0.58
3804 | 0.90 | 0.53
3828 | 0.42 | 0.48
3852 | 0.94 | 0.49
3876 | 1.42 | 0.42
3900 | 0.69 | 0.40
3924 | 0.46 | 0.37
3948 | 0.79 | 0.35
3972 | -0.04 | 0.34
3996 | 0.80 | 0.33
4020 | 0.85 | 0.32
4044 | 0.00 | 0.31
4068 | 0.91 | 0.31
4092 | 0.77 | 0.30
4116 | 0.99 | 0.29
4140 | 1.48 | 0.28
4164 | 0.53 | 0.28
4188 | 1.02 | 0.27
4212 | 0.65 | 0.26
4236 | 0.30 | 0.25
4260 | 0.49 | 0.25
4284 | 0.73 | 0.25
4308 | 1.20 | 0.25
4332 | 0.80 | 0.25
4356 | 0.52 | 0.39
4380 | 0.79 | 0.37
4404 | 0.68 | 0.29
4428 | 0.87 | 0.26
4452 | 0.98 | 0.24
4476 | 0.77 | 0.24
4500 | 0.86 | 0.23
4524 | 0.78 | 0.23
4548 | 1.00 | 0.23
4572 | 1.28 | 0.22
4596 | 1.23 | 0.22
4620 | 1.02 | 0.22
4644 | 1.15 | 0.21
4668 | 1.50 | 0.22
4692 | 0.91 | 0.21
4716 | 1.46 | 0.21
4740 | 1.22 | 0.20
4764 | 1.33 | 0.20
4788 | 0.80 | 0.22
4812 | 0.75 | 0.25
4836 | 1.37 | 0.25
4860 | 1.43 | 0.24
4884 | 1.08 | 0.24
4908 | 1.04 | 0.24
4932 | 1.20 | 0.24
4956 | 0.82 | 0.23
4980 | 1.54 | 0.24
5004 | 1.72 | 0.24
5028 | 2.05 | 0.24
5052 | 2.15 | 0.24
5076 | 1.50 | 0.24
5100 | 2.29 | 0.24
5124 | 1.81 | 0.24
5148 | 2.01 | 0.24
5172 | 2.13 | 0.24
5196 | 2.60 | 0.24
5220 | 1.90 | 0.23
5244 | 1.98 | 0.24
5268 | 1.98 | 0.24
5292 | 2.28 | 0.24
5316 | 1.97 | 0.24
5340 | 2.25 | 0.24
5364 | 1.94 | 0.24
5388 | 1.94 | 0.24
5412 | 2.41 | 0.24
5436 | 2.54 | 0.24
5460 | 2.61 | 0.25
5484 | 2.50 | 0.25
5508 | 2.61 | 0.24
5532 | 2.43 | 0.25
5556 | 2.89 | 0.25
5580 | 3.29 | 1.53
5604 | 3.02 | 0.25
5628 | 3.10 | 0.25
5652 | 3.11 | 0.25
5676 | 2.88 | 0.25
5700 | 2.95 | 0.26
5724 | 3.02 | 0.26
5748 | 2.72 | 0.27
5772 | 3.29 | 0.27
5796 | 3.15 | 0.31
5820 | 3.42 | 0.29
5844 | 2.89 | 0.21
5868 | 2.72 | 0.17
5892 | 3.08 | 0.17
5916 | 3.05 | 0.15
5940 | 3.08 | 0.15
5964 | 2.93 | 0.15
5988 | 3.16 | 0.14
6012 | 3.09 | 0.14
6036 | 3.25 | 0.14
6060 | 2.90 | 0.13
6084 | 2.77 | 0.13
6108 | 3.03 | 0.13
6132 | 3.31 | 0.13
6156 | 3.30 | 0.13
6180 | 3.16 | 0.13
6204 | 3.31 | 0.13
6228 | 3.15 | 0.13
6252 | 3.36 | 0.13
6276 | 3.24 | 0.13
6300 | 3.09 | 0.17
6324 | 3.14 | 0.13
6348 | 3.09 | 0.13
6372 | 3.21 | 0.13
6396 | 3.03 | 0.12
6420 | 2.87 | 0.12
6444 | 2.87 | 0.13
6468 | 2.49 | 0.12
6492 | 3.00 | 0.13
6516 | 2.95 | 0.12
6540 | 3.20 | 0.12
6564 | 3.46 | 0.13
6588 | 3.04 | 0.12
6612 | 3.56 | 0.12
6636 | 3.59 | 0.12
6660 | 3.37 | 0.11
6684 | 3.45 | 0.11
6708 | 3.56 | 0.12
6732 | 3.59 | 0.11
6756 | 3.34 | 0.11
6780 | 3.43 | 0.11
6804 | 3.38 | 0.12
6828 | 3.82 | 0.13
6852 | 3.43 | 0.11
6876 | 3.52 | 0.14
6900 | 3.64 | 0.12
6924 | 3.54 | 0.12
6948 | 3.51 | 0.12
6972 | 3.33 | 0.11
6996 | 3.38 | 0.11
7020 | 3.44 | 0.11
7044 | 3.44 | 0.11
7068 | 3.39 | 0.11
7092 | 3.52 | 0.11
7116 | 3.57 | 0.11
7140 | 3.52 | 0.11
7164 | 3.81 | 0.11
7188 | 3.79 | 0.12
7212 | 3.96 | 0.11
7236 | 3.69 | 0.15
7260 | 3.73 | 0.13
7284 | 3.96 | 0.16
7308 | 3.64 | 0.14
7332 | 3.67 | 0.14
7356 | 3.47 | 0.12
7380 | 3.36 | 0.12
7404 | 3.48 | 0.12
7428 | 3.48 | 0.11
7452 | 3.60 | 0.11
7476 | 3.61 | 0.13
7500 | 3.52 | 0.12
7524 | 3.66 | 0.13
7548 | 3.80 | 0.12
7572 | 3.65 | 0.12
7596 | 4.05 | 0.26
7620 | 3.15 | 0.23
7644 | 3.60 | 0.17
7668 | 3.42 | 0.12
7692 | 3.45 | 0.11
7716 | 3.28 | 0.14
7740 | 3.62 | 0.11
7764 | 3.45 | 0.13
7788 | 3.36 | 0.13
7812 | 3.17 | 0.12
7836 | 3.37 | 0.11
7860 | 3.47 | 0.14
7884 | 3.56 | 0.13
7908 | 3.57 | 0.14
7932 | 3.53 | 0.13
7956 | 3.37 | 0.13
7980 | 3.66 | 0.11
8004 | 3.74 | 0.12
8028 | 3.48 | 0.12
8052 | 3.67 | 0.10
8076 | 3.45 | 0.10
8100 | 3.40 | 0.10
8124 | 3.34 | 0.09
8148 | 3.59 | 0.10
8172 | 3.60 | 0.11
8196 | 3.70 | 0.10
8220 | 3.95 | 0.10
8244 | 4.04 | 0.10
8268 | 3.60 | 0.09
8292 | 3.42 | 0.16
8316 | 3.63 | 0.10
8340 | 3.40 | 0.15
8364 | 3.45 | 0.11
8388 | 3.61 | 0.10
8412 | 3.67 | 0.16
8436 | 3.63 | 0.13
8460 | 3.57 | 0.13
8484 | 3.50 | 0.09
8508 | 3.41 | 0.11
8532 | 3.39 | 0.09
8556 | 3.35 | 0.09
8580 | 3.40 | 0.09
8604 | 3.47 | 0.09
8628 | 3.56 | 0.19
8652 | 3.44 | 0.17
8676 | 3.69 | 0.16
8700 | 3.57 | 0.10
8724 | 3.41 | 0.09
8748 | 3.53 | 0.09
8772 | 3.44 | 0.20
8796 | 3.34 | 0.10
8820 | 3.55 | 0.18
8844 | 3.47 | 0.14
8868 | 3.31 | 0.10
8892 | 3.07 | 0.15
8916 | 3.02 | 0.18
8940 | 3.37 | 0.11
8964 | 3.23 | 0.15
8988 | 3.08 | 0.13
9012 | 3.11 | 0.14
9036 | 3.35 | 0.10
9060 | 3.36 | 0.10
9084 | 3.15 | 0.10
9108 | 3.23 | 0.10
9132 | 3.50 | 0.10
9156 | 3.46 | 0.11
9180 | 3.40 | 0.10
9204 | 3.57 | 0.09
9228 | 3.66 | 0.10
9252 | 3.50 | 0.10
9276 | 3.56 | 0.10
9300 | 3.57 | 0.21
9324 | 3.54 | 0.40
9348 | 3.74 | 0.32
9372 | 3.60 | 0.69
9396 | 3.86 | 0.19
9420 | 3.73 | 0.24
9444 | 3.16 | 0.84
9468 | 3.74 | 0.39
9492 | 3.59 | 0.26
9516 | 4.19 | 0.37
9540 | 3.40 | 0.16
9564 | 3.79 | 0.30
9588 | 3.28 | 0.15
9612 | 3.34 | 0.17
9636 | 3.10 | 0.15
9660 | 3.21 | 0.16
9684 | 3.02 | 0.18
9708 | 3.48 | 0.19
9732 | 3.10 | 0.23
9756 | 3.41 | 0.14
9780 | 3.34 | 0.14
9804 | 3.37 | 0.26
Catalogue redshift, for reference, 0.250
